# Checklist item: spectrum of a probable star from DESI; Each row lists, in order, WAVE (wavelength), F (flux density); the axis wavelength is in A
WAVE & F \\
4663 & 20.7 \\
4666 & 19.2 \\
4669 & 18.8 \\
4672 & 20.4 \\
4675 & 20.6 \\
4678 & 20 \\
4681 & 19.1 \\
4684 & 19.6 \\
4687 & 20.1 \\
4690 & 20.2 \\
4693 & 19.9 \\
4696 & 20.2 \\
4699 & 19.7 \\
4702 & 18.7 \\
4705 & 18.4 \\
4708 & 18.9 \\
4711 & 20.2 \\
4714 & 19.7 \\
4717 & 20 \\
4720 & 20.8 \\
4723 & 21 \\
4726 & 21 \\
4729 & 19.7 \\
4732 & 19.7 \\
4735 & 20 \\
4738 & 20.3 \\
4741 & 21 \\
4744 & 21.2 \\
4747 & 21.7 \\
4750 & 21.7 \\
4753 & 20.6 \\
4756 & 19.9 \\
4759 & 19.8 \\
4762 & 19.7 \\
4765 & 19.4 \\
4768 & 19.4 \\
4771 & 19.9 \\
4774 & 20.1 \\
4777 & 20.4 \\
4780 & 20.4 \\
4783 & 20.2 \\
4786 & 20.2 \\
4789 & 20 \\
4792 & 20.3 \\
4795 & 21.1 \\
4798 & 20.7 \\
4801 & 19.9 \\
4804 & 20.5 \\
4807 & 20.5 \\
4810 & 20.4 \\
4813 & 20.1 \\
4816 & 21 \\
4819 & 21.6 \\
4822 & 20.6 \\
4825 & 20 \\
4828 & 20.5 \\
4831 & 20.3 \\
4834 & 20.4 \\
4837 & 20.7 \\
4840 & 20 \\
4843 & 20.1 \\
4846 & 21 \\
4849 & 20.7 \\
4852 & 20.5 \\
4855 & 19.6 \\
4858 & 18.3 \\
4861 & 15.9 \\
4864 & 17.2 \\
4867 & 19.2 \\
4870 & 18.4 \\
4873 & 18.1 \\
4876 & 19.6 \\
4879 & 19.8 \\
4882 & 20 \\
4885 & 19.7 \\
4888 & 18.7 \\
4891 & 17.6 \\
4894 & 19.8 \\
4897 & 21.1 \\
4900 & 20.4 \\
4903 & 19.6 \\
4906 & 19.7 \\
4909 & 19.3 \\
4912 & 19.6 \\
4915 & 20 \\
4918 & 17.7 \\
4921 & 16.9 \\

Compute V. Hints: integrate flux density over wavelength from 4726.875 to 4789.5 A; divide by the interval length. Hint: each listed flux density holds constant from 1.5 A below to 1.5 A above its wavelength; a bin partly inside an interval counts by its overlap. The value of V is 20.3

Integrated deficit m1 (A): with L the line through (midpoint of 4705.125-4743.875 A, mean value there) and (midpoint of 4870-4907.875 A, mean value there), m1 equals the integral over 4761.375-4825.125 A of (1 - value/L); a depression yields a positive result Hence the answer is -1.4 A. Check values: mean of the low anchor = 20.2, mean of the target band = 20.3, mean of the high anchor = 19.5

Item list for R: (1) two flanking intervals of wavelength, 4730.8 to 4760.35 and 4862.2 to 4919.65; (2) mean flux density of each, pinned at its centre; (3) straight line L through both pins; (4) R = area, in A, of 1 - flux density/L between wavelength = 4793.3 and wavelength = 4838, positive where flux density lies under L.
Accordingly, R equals -1.4 A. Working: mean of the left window 20.6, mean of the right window 19.2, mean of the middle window 20.6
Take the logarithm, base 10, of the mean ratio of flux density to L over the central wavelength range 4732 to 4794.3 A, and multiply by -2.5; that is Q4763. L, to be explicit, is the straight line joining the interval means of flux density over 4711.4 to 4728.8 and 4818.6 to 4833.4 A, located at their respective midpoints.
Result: 0.01 mag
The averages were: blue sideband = 20.4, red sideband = 20.5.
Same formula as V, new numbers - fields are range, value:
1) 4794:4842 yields 20.5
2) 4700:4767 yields 20.1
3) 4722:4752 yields 20.7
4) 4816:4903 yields 19.7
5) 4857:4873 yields 17.8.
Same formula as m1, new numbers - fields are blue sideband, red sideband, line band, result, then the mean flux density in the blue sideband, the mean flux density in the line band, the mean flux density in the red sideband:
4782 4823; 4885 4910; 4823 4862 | 0.4 A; 20.5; 19.9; 19.5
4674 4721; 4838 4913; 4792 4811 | -1.0 A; 19.7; 20.5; 19.4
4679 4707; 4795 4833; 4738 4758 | -0.9 A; 19.5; 20.9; 20.5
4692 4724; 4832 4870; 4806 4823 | -1.0 A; 19.8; 20.7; 19.4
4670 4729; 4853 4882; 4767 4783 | -0.6 A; 19.9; 20.1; 18.6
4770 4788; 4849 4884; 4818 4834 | -0.9 A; 20.2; 20.6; 18.9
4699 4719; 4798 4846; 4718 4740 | -0.9 A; 19.4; 20.4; 20.5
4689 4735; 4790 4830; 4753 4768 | 0.3 A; 19.9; 19.8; 20.5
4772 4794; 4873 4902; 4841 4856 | -0.4 A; 20.2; 20.4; 19.6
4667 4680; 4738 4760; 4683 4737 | 1.2 A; 19.9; 19.9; 20.8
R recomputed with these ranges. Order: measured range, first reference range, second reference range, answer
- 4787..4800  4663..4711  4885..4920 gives -0.6 A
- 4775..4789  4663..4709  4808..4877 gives -0.4 A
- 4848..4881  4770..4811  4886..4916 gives 1.6 A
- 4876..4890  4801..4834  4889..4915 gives 0.2 A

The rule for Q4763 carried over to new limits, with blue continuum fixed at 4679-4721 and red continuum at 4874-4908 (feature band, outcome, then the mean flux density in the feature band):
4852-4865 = 0.088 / 18.1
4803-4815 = -0.041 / 20.4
